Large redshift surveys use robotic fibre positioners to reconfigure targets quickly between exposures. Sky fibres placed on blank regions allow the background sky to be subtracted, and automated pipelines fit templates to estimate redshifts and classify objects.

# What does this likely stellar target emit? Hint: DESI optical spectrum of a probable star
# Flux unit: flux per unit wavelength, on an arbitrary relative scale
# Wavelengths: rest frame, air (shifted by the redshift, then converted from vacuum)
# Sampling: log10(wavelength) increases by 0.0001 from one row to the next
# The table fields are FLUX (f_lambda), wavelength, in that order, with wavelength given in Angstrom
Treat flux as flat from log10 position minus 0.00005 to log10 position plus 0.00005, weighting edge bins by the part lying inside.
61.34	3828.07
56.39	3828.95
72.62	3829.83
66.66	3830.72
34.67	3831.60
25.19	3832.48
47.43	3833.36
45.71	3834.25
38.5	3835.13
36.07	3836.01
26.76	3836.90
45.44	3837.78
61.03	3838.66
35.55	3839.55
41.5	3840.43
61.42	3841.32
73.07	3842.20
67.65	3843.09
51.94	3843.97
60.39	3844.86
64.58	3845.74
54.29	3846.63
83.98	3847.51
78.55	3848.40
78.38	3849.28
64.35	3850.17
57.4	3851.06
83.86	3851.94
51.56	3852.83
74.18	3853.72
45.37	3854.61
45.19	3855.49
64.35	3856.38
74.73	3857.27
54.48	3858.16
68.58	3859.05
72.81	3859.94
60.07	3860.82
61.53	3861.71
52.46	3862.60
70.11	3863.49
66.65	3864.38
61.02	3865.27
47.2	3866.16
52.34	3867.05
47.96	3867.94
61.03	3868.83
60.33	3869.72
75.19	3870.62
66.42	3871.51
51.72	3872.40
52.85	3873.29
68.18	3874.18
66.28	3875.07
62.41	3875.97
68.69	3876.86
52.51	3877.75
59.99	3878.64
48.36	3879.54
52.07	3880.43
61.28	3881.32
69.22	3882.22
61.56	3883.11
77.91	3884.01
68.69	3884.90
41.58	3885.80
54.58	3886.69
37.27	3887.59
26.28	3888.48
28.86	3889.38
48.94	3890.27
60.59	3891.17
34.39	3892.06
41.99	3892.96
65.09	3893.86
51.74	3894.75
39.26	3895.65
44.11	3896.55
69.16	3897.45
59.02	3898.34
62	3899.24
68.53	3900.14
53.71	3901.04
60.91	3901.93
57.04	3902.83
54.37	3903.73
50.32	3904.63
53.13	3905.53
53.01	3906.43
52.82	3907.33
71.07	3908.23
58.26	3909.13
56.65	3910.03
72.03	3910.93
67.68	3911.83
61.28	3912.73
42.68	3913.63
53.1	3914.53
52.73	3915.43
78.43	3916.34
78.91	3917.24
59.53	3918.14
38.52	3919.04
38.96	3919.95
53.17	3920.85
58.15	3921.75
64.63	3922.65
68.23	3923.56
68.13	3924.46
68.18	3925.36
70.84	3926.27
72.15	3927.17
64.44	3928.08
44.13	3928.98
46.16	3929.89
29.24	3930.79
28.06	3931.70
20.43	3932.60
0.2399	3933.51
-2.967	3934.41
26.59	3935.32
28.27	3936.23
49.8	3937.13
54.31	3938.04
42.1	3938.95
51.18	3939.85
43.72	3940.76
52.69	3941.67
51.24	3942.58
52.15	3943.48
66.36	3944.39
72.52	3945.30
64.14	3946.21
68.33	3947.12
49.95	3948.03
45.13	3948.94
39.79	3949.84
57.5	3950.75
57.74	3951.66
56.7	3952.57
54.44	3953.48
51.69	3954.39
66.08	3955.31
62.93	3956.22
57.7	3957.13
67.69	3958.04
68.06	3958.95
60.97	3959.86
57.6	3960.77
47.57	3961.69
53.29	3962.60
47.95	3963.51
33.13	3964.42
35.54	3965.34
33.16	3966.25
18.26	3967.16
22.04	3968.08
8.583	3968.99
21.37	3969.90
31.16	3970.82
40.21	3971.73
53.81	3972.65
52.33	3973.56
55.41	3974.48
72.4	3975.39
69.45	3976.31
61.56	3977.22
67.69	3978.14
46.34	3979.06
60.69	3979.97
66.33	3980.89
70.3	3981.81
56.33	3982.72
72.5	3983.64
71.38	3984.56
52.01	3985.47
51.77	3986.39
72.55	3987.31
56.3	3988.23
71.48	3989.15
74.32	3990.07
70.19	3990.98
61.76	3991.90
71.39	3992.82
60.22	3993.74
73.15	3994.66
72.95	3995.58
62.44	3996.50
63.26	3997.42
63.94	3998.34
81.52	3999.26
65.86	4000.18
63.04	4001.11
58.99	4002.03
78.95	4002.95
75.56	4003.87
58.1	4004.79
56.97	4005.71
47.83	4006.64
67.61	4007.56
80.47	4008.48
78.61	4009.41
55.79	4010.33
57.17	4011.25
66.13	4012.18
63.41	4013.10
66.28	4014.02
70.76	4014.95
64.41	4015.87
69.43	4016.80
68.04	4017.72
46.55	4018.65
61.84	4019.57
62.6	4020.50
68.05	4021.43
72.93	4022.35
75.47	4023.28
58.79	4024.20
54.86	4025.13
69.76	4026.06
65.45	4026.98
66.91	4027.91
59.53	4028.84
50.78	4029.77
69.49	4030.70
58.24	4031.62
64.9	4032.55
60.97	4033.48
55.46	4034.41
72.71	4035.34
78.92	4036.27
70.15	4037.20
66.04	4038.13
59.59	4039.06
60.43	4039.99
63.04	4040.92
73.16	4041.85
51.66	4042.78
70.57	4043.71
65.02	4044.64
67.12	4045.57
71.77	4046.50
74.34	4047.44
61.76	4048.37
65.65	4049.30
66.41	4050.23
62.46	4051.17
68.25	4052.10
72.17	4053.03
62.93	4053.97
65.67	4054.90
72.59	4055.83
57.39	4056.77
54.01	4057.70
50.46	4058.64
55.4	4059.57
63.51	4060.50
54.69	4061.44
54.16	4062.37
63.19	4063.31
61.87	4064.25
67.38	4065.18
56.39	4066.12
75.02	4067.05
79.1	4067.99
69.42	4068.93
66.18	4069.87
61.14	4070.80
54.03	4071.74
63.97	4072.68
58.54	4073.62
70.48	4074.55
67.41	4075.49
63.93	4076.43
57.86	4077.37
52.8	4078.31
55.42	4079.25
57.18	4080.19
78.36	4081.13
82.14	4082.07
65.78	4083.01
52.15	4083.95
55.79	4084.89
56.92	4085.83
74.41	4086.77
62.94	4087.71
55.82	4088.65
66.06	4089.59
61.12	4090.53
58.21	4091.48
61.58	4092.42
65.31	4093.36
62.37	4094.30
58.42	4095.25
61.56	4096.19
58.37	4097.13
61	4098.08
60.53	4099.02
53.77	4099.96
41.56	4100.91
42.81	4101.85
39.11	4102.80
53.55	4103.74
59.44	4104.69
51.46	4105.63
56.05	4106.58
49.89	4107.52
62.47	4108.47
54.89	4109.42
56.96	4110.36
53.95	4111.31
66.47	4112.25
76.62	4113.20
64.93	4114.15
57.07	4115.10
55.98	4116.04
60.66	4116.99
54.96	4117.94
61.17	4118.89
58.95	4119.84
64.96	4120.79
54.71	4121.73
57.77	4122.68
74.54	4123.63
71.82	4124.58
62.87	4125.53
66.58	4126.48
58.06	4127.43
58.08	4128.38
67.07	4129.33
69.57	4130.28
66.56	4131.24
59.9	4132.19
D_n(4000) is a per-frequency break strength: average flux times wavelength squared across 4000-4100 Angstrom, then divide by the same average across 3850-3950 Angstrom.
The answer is 1.2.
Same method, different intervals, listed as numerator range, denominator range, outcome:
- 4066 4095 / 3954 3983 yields 1.33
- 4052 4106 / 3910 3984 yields 1.26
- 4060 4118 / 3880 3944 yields 1.27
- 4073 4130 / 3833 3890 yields 1.18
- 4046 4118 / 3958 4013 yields 1.10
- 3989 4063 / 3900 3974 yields 1.34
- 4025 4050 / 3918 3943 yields 1.49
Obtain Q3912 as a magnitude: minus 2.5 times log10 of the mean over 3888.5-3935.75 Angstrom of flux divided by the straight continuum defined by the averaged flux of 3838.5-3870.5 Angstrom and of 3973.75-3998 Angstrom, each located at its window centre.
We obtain 0.21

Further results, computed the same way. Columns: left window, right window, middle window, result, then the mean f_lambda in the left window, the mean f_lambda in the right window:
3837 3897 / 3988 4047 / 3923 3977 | 0.270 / 57.9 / 65.5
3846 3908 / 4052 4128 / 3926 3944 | 0.395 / 58.4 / 60.9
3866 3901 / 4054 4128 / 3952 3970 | 0.223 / 55.6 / 60.7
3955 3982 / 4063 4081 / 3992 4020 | -0.195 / 50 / 63.5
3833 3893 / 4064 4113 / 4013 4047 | -0.089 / 57.3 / 60.4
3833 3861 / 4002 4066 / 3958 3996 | 0.141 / 58.4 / 64.2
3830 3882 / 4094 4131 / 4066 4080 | -0.082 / 58.1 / 59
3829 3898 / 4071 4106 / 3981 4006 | -0.139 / 56.6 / 59.5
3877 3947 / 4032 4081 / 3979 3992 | -0.103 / 52.8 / 63.8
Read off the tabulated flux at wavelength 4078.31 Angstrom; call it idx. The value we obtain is 52.8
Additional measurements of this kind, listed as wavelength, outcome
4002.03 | 58.99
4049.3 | 65.65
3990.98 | 70.19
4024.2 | 58.79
